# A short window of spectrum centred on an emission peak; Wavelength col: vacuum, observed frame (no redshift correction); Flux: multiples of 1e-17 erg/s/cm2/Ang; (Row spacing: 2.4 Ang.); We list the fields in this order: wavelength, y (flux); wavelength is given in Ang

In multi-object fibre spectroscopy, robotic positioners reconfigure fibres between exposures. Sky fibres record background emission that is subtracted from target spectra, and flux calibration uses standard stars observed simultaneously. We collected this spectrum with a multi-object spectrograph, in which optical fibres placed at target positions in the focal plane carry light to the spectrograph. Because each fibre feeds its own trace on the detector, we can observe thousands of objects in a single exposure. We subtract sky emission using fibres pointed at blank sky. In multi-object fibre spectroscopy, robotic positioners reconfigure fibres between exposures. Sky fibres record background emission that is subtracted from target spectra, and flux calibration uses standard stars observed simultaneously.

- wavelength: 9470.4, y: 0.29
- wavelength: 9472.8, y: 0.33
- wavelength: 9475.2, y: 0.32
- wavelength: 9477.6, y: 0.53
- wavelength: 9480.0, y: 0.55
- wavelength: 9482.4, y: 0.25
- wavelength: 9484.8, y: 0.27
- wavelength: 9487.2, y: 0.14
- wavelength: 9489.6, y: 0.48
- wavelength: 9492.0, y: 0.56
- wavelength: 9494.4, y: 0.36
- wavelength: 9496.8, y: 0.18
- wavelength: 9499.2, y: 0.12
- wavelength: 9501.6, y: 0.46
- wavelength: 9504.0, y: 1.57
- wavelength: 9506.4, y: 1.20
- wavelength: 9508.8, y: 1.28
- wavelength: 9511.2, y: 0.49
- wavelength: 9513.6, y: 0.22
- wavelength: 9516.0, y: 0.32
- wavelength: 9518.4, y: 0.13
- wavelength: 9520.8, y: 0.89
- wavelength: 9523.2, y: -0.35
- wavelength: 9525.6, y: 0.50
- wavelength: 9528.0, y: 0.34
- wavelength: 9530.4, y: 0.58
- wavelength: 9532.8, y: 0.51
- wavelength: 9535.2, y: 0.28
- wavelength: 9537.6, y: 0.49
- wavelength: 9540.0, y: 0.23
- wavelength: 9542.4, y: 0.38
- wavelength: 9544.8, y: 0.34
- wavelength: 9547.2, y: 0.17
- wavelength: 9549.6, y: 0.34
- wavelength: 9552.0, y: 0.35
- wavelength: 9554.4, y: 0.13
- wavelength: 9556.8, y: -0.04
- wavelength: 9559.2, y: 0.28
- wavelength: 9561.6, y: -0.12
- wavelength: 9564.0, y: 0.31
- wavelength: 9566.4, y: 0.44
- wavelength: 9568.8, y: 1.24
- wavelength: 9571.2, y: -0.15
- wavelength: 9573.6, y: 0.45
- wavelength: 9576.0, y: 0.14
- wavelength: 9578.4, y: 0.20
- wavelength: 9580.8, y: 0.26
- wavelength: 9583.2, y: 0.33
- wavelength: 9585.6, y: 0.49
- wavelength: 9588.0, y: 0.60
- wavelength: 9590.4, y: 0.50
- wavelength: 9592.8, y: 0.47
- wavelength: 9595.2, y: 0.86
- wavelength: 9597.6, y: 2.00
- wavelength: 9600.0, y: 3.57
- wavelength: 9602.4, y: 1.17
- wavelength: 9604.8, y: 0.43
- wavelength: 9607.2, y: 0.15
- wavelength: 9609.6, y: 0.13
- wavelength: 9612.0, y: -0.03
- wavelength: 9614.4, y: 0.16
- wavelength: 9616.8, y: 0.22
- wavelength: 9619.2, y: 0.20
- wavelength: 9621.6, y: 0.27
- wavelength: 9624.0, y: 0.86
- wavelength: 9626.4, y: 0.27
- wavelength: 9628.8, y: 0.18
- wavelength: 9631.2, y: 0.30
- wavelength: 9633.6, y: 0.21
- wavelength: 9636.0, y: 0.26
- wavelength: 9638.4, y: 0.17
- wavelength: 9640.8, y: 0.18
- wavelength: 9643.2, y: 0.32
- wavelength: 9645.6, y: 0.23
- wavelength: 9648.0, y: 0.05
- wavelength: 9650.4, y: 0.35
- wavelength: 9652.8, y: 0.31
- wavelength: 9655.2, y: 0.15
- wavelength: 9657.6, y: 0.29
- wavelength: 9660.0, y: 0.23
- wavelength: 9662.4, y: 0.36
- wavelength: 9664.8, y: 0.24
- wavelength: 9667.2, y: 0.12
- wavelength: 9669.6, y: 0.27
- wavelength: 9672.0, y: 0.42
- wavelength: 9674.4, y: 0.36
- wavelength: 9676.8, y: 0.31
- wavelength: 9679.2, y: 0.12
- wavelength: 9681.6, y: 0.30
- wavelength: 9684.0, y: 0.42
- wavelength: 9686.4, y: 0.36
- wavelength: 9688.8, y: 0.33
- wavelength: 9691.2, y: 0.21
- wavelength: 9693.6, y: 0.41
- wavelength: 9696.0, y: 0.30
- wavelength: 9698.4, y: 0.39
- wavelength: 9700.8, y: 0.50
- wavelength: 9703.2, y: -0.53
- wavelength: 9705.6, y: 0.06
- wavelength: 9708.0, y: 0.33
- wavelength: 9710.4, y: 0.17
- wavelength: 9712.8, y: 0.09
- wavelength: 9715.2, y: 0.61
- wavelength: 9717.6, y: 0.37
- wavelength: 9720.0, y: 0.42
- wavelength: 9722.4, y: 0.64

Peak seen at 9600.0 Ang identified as [O III] 5007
